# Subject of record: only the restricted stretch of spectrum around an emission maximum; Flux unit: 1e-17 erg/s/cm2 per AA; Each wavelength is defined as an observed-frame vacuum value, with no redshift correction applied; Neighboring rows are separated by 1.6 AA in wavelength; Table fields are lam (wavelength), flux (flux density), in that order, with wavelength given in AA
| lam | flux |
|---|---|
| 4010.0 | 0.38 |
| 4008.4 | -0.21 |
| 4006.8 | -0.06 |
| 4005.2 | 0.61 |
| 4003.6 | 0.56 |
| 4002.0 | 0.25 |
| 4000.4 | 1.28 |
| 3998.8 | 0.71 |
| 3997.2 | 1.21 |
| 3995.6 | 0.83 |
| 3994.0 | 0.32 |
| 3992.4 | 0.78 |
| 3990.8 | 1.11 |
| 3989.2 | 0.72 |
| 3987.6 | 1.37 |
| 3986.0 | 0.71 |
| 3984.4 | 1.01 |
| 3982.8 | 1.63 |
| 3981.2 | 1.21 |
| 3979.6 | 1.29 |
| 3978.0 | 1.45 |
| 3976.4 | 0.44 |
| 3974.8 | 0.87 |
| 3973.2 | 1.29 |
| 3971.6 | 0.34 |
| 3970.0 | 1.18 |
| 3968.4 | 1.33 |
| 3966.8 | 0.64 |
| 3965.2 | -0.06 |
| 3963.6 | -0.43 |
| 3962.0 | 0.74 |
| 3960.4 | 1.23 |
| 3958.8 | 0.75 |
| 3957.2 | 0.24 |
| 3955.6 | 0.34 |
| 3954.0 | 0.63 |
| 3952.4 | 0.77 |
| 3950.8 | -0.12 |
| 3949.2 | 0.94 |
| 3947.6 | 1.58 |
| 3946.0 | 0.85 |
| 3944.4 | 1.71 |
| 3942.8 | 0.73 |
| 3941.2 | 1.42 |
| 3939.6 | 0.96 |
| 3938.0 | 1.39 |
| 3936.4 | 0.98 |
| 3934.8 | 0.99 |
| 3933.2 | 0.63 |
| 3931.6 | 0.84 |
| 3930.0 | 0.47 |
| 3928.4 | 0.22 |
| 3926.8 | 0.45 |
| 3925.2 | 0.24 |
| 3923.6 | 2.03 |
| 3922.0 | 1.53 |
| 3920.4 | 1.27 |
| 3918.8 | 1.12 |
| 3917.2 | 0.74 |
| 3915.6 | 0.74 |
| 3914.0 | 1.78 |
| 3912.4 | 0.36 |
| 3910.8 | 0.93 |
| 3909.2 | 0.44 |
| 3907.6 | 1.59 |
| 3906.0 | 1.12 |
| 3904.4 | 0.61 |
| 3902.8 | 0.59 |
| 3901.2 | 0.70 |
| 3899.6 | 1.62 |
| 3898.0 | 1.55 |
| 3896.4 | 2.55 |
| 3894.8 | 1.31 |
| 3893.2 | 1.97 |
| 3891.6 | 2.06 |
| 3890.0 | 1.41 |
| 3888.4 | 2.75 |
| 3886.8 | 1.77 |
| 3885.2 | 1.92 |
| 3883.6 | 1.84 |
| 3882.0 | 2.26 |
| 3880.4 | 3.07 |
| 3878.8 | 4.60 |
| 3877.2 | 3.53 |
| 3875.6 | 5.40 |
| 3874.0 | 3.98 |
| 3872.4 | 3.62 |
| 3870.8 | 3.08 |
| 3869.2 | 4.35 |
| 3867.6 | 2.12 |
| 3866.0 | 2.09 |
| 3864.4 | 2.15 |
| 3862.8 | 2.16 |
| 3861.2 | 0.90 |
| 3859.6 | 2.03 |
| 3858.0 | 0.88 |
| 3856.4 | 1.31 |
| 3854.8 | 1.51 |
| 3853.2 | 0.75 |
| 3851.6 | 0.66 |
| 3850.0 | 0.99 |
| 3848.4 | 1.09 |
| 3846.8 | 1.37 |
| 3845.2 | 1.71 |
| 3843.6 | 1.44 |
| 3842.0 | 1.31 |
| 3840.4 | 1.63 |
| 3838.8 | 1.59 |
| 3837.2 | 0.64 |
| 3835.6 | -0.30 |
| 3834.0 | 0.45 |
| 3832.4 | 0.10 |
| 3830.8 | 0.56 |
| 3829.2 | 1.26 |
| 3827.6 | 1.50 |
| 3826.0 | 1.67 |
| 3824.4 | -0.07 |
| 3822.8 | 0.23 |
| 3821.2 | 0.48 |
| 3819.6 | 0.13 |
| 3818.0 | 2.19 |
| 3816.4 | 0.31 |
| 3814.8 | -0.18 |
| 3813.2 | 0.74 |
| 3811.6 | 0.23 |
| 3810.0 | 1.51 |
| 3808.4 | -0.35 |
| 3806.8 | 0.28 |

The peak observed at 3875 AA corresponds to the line Lyman alpha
